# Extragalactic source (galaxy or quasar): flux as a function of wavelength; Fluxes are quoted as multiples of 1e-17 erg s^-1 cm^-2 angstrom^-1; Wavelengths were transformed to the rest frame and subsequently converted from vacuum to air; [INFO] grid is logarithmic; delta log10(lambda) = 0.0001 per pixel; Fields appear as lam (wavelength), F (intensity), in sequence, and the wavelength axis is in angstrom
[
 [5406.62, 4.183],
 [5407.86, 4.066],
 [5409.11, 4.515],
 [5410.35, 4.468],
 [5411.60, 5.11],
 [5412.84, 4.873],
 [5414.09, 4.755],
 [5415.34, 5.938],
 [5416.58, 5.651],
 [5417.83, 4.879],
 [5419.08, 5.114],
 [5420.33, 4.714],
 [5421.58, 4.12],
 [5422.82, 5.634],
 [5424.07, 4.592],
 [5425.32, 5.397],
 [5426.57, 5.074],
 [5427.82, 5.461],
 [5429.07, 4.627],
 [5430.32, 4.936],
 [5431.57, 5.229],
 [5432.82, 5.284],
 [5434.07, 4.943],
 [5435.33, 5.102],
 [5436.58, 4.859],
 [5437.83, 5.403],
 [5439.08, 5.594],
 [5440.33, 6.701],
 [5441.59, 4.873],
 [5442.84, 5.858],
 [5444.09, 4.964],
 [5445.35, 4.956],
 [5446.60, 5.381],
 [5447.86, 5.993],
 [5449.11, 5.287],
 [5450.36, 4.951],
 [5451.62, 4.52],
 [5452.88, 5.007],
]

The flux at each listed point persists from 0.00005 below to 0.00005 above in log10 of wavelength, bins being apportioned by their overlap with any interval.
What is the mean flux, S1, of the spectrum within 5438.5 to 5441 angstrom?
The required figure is 6.13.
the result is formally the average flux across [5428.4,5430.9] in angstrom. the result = 4.79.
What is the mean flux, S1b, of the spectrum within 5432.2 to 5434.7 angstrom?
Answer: 5.11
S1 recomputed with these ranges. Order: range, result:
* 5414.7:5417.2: 5.8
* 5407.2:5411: 4.35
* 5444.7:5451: 5.31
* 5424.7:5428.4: 5.31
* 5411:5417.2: 5.27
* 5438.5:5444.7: 5.6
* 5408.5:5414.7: 4.75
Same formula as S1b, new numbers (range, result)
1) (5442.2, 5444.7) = 5.42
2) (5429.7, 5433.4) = 5.15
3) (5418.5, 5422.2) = 4.65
